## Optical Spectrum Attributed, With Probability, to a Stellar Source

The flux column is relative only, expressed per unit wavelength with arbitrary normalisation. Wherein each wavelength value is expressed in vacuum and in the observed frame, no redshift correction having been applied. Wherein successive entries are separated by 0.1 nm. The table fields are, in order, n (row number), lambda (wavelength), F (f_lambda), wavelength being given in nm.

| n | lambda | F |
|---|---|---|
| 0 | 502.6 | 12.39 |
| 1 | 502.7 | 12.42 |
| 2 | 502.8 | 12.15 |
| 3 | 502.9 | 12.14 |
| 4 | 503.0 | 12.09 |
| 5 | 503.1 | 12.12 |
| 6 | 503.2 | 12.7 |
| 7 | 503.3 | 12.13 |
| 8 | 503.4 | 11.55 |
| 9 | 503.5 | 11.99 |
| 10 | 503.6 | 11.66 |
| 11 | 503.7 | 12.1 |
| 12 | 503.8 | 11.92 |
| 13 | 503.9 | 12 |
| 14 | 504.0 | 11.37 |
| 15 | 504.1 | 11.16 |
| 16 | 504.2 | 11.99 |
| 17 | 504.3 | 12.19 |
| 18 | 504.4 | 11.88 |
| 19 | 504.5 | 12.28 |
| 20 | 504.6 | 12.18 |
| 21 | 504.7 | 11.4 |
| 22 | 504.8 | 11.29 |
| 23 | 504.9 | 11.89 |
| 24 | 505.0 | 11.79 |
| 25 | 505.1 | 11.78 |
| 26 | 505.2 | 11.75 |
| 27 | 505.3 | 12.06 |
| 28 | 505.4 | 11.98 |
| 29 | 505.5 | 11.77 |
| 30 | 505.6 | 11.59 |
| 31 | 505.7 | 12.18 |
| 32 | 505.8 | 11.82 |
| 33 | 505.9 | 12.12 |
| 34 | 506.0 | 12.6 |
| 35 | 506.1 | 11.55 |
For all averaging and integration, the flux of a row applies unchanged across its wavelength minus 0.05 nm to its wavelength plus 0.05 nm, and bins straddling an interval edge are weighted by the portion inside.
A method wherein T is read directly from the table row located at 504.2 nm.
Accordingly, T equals 11.99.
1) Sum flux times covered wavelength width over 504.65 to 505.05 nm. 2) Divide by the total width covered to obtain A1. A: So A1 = 11.6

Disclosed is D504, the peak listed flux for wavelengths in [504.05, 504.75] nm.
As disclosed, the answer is 12.28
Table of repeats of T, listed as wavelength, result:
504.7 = 11.4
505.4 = 11.98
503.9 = 12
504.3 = 12.19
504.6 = 12.18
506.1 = 11.55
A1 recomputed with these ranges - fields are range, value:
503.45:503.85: 11.9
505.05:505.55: 11.9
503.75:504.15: 11.6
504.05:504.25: 11.6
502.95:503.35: 12.3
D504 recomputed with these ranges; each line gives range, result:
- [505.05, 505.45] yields 12.06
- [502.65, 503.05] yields 12.42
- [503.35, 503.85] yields 12.1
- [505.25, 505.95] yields 12.18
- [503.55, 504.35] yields 12.19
